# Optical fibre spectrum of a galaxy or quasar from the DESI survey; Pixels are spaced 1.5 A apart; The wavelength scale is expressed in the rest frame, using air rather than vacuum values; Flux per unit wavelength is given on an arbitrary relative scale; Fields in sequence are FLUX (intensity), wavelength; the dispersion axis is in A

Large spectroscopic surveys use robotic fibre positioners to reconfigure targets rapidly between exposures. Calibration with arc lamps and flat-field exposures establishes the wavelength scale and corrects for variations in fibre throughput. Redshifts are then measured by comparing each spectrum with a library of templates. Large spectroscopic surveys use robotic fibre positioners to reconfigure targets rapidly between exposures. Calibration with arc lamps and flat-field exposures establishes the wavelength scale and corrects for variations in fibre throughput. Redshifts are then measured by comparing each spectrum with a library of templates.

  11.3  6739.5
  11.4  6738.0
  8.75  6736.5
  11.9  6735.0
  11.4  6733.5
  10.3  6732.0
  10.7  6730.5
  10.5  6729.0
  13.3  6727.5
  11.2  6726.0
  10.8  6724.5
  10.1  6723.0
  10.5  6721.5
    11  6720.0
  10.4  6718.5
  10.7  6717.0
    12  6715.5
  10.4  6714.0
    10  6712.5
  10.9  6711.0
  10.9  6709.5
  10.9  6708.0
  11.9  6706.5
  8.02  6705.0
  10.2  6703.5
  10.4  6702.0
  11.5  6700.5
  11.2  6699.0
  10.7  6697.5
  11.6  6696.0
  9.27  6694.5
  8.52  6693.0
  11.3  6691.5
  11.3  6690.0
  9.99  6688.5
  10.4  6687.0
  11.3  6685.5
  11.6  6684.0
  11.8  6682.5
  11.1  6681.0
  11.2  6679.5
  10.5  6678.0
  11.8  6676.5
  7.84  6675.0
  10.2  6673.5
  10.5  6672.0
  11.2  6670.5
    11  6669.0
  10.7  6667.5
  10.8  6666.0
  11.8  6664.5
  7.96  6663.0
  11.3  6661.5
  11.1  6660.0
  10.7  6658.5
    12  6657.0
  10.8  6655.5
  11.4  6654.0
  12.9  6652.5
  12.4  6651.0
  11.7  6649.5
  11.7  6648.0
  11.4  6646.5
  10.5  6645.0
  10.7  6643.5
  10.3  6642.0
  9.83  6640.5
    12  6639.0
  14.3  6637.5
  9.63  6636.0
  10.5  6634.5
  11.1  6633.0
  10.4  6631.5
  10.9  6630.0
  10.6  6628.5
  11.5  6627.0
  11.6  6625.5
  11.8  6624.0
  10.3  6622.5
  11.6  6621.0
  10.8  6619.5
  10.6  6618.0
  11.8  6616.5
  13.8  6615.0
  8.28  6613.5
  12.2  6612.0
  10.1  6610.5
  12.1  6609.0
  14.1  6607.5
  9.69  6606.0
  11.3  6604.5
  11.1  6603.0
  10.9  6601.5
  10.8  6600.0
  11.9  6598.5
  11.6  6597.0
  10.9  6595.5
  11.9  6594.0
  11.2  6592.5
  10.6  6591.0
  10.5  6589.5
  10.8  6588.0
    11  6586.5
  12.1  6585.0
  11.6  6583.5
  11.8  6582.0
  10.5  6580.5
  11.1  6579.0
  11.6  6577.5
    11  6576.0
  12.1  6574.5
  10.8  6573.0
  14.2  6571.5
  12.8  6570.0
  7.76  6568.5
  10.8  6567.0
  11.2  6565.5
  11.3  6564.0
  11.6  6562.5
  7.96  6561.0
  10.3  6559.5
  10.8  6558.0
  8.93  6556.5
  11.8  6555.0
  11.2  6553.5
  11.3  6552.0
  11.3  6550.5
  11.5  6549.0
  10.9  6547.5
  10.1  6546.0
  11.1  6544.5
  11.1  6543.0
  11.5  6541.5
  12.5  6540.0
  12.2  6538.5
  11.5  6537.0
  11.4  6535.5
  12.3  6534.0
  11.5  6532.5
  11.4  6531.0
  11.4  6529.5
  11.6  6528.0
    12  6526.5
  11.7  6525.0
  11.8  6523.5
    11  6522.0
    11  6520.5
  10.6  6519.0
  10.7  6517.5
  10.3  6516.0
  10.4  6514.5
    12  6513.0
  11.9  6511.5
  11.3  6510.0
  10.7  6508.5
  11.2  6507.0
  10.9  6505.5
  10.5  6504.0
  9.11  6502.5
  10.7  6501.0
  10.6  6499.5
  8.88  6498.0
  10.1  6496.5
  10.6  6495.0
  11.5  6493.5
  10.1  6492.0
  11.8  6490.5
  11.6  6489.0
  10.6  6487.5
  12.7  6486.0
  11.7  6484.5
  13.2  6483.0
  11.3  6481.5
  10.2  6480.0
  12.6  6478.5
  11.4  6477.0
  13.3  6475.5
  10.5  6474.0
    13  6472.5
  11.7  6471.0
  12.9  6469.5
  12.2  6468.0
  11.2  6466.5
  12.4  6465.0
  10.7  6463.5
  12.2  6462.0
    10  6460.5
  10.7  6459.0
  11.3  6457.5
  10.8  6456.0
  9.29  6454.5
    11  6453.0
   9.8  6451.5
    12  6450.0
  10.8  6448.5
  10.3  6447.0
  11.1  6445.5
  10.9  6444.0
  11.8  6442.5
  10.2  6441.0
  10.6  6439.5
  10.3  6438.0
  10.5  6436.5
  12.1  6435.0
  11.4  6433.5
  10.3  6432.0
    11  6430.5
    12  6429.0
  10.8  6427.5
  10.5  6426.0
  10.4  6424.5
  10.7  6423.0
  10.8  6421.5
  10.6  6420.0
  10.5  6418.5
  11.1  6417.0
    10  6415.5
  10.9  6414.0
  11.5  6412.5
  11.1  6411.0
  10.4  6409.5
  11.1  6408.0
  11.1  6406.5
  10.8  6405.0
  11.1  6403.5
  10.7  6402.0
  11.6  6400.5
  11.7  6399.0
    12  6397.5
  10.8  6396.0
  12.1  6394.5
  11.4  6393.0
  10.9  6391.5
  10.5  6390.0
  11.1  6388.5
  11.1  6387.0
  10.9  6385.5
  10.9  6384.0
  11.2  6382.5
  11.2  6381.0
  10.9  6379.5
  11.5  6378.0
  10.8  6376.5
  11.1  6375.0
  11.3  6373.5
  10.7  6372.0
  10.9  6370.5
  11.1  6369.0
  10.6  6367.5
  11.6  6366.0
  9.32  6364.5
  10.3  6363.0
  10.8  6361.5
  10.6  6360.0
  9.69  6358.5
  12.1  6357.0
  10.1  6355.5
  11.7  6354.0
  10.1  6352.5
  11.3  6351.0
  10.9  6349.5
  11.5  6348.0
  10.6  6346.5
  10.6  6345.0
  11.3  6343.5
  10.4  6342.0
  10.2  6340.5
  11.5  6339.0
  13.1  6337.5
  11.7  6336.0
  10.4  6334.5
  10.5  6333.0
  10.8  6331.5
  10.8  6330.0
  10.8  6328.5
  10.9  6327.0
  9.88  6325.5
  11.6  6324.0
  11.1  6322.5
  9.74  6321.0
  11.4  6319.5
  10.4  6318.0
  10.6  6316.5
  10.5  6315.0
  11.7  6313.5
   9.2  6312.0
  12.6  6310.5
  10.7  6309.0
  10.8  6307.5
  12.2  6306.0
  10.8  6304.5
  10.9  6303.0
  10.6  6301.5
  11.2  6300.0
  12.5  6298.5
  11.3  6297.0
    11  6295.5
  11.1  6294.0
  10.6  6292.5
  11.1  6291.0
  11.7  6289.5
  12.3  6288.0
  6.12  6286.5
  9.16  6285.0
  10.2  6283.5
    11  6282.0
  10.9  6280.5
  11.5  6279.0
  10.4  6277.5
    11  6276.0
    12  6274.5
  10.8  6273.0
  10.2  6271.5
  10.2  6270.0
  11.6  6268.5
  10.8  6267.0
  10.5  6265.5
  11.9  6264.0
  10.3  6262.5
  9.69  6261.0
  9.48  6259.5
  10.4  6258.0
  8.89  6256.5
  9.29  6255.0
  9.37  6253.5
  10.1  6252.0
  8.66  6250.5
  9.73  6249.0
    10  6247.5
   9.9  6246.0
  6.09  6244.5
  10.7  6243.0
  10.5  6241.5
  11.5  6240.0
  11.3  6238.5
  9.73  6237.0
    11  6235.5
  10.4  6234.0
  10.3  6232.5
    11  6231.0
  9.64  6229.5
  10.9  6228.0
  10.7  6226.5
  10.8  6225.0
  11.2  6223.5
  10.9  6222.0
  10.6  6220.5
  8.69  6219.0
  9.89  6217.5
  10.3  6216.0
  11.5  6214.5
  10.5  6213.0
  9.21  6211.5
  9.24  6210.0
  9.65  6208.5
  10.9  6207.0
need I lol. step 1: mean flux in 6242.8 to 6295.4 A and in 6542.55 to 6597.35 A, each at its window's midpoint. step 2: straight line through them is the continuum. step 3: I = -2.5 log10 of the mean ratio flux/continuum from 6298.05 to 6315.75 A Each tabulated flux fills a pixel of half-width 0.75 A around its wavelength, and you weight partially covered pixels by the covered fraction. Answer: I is -0.08 mag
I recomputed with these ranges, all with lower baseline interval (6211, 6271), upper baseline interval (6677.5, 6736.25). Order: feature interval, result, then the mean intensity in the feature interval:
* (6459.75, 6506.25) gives -0.08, 11.3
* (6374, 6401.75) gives -0.08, 11.2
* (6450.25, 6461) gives 0.00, 10.5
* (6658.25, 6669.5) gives 0.01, 10.7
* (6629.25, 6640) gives -0.05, 11.2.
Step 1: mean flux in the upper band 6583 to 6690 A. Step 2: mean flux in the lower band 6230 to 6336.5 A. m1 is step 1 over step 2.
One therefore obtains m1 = 1.05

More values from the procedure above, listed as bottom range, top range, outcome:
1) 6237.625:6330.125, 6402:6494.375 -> 1.06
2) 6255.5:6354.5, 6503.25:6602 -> 1.03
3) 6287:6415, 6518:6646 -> 1.02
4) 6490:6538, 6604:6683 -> 1.01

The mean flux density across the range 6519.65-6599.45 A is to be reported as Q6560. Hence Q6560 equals 11.2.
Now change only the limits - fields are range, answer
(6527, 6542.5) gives 11.7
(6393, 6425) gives 11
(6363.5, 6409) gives 11.1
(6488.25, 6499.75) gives 10.6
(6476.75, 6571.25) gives 11.1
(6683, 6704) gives 10.7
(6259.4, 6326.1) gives 10.8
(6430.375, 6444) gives 10.9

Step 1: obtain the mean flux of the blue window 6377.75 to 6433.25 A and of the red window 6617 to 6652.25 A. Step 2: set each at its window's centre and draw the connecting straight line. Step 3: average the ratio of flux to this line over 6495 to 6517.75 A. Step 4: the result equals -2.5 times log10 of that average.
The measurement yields 0.05 mag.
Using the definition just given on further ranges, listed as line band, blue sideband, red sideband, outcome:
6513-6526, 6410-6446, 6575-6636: 0.00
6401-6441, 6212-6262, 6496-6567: -0.02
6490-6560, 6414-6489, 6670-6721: 0.00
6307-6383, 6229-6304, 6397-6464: -0.02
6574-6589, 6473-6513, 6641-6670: -0.02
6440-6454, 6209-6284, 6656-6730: -0.03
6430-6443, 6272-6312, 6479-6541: 0.02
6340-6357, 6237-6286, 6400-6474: -0.02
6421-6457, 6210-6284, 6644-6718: -0.03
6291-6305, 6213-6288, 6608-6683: -0.08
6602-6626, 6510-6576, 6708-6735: -0.02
